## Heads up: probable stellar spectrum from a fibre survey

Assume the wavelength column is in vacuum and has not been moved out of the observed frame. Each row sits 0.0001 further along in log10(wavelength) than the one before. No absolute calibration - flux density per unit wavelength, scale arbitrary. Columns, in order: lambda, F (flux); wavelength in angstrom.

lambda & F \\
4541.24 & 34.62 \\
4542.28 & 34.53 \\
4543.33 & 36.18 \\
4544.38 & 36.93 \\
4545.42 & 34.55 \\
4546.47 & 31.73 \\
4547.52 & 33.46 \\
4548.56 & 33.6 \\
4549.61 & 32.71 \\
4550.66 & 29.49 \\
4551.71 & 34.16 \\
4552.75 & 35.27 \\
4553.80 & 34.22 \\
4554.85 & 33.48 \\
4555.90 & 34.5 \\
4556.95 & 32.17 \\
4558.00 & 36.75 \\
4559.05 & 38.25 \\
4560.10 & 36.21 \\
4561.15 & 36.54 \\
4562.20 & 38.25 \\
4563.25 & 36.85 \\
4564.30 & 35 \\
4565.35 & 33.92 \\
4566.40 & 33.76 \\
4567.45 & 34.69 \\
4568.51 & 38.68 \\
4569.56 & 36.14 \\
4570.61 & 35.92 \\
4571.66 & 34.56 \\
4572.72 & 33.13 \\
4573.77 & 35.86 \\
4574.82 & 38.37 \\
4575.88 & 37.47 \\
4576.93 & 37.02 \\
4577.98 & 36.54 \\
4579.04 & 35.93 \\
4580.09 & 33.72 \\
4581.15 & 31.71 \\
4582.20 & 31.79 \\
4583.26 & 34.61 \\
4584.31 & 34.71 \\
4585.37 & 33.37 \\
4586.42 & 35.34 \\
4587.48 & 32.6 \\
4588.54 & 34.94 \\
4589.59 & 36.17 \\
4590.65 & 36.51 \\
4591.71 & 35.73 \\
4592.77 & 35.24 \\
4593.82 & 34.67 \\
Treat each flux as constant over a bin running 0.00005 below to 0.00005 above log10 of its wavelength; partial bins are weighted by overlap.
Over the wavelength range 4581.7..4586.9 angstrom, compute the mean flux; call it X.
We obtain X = 34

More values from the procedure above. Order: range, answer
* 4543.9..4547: 34.4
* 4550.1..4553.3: 33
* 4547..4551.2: 32.3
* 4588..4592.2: 35.8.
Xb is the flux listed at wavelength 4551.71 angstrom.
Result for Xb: 34.16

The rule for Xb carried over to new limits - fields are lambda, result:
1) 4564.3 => 35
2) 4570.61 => 35.92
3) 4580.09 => 33.72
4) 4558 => 36.75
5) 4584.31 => 34.71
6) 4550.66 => 29.49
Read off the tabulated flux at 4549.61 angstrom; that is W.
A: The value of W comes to 32.71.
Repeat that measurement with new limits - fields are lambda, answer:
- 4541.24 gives 34.62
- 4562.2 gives 38.25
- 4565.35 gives 33.92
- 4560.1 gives 36.21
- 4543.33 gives 36.18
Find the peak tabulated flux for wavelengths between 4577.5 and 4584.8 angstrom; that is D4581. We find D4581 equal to 36.54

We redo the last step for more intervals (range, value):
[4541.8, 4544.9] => 36.93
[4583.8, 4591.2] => 36.51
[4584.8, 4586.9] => 35.34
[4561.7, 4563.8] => 38.25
